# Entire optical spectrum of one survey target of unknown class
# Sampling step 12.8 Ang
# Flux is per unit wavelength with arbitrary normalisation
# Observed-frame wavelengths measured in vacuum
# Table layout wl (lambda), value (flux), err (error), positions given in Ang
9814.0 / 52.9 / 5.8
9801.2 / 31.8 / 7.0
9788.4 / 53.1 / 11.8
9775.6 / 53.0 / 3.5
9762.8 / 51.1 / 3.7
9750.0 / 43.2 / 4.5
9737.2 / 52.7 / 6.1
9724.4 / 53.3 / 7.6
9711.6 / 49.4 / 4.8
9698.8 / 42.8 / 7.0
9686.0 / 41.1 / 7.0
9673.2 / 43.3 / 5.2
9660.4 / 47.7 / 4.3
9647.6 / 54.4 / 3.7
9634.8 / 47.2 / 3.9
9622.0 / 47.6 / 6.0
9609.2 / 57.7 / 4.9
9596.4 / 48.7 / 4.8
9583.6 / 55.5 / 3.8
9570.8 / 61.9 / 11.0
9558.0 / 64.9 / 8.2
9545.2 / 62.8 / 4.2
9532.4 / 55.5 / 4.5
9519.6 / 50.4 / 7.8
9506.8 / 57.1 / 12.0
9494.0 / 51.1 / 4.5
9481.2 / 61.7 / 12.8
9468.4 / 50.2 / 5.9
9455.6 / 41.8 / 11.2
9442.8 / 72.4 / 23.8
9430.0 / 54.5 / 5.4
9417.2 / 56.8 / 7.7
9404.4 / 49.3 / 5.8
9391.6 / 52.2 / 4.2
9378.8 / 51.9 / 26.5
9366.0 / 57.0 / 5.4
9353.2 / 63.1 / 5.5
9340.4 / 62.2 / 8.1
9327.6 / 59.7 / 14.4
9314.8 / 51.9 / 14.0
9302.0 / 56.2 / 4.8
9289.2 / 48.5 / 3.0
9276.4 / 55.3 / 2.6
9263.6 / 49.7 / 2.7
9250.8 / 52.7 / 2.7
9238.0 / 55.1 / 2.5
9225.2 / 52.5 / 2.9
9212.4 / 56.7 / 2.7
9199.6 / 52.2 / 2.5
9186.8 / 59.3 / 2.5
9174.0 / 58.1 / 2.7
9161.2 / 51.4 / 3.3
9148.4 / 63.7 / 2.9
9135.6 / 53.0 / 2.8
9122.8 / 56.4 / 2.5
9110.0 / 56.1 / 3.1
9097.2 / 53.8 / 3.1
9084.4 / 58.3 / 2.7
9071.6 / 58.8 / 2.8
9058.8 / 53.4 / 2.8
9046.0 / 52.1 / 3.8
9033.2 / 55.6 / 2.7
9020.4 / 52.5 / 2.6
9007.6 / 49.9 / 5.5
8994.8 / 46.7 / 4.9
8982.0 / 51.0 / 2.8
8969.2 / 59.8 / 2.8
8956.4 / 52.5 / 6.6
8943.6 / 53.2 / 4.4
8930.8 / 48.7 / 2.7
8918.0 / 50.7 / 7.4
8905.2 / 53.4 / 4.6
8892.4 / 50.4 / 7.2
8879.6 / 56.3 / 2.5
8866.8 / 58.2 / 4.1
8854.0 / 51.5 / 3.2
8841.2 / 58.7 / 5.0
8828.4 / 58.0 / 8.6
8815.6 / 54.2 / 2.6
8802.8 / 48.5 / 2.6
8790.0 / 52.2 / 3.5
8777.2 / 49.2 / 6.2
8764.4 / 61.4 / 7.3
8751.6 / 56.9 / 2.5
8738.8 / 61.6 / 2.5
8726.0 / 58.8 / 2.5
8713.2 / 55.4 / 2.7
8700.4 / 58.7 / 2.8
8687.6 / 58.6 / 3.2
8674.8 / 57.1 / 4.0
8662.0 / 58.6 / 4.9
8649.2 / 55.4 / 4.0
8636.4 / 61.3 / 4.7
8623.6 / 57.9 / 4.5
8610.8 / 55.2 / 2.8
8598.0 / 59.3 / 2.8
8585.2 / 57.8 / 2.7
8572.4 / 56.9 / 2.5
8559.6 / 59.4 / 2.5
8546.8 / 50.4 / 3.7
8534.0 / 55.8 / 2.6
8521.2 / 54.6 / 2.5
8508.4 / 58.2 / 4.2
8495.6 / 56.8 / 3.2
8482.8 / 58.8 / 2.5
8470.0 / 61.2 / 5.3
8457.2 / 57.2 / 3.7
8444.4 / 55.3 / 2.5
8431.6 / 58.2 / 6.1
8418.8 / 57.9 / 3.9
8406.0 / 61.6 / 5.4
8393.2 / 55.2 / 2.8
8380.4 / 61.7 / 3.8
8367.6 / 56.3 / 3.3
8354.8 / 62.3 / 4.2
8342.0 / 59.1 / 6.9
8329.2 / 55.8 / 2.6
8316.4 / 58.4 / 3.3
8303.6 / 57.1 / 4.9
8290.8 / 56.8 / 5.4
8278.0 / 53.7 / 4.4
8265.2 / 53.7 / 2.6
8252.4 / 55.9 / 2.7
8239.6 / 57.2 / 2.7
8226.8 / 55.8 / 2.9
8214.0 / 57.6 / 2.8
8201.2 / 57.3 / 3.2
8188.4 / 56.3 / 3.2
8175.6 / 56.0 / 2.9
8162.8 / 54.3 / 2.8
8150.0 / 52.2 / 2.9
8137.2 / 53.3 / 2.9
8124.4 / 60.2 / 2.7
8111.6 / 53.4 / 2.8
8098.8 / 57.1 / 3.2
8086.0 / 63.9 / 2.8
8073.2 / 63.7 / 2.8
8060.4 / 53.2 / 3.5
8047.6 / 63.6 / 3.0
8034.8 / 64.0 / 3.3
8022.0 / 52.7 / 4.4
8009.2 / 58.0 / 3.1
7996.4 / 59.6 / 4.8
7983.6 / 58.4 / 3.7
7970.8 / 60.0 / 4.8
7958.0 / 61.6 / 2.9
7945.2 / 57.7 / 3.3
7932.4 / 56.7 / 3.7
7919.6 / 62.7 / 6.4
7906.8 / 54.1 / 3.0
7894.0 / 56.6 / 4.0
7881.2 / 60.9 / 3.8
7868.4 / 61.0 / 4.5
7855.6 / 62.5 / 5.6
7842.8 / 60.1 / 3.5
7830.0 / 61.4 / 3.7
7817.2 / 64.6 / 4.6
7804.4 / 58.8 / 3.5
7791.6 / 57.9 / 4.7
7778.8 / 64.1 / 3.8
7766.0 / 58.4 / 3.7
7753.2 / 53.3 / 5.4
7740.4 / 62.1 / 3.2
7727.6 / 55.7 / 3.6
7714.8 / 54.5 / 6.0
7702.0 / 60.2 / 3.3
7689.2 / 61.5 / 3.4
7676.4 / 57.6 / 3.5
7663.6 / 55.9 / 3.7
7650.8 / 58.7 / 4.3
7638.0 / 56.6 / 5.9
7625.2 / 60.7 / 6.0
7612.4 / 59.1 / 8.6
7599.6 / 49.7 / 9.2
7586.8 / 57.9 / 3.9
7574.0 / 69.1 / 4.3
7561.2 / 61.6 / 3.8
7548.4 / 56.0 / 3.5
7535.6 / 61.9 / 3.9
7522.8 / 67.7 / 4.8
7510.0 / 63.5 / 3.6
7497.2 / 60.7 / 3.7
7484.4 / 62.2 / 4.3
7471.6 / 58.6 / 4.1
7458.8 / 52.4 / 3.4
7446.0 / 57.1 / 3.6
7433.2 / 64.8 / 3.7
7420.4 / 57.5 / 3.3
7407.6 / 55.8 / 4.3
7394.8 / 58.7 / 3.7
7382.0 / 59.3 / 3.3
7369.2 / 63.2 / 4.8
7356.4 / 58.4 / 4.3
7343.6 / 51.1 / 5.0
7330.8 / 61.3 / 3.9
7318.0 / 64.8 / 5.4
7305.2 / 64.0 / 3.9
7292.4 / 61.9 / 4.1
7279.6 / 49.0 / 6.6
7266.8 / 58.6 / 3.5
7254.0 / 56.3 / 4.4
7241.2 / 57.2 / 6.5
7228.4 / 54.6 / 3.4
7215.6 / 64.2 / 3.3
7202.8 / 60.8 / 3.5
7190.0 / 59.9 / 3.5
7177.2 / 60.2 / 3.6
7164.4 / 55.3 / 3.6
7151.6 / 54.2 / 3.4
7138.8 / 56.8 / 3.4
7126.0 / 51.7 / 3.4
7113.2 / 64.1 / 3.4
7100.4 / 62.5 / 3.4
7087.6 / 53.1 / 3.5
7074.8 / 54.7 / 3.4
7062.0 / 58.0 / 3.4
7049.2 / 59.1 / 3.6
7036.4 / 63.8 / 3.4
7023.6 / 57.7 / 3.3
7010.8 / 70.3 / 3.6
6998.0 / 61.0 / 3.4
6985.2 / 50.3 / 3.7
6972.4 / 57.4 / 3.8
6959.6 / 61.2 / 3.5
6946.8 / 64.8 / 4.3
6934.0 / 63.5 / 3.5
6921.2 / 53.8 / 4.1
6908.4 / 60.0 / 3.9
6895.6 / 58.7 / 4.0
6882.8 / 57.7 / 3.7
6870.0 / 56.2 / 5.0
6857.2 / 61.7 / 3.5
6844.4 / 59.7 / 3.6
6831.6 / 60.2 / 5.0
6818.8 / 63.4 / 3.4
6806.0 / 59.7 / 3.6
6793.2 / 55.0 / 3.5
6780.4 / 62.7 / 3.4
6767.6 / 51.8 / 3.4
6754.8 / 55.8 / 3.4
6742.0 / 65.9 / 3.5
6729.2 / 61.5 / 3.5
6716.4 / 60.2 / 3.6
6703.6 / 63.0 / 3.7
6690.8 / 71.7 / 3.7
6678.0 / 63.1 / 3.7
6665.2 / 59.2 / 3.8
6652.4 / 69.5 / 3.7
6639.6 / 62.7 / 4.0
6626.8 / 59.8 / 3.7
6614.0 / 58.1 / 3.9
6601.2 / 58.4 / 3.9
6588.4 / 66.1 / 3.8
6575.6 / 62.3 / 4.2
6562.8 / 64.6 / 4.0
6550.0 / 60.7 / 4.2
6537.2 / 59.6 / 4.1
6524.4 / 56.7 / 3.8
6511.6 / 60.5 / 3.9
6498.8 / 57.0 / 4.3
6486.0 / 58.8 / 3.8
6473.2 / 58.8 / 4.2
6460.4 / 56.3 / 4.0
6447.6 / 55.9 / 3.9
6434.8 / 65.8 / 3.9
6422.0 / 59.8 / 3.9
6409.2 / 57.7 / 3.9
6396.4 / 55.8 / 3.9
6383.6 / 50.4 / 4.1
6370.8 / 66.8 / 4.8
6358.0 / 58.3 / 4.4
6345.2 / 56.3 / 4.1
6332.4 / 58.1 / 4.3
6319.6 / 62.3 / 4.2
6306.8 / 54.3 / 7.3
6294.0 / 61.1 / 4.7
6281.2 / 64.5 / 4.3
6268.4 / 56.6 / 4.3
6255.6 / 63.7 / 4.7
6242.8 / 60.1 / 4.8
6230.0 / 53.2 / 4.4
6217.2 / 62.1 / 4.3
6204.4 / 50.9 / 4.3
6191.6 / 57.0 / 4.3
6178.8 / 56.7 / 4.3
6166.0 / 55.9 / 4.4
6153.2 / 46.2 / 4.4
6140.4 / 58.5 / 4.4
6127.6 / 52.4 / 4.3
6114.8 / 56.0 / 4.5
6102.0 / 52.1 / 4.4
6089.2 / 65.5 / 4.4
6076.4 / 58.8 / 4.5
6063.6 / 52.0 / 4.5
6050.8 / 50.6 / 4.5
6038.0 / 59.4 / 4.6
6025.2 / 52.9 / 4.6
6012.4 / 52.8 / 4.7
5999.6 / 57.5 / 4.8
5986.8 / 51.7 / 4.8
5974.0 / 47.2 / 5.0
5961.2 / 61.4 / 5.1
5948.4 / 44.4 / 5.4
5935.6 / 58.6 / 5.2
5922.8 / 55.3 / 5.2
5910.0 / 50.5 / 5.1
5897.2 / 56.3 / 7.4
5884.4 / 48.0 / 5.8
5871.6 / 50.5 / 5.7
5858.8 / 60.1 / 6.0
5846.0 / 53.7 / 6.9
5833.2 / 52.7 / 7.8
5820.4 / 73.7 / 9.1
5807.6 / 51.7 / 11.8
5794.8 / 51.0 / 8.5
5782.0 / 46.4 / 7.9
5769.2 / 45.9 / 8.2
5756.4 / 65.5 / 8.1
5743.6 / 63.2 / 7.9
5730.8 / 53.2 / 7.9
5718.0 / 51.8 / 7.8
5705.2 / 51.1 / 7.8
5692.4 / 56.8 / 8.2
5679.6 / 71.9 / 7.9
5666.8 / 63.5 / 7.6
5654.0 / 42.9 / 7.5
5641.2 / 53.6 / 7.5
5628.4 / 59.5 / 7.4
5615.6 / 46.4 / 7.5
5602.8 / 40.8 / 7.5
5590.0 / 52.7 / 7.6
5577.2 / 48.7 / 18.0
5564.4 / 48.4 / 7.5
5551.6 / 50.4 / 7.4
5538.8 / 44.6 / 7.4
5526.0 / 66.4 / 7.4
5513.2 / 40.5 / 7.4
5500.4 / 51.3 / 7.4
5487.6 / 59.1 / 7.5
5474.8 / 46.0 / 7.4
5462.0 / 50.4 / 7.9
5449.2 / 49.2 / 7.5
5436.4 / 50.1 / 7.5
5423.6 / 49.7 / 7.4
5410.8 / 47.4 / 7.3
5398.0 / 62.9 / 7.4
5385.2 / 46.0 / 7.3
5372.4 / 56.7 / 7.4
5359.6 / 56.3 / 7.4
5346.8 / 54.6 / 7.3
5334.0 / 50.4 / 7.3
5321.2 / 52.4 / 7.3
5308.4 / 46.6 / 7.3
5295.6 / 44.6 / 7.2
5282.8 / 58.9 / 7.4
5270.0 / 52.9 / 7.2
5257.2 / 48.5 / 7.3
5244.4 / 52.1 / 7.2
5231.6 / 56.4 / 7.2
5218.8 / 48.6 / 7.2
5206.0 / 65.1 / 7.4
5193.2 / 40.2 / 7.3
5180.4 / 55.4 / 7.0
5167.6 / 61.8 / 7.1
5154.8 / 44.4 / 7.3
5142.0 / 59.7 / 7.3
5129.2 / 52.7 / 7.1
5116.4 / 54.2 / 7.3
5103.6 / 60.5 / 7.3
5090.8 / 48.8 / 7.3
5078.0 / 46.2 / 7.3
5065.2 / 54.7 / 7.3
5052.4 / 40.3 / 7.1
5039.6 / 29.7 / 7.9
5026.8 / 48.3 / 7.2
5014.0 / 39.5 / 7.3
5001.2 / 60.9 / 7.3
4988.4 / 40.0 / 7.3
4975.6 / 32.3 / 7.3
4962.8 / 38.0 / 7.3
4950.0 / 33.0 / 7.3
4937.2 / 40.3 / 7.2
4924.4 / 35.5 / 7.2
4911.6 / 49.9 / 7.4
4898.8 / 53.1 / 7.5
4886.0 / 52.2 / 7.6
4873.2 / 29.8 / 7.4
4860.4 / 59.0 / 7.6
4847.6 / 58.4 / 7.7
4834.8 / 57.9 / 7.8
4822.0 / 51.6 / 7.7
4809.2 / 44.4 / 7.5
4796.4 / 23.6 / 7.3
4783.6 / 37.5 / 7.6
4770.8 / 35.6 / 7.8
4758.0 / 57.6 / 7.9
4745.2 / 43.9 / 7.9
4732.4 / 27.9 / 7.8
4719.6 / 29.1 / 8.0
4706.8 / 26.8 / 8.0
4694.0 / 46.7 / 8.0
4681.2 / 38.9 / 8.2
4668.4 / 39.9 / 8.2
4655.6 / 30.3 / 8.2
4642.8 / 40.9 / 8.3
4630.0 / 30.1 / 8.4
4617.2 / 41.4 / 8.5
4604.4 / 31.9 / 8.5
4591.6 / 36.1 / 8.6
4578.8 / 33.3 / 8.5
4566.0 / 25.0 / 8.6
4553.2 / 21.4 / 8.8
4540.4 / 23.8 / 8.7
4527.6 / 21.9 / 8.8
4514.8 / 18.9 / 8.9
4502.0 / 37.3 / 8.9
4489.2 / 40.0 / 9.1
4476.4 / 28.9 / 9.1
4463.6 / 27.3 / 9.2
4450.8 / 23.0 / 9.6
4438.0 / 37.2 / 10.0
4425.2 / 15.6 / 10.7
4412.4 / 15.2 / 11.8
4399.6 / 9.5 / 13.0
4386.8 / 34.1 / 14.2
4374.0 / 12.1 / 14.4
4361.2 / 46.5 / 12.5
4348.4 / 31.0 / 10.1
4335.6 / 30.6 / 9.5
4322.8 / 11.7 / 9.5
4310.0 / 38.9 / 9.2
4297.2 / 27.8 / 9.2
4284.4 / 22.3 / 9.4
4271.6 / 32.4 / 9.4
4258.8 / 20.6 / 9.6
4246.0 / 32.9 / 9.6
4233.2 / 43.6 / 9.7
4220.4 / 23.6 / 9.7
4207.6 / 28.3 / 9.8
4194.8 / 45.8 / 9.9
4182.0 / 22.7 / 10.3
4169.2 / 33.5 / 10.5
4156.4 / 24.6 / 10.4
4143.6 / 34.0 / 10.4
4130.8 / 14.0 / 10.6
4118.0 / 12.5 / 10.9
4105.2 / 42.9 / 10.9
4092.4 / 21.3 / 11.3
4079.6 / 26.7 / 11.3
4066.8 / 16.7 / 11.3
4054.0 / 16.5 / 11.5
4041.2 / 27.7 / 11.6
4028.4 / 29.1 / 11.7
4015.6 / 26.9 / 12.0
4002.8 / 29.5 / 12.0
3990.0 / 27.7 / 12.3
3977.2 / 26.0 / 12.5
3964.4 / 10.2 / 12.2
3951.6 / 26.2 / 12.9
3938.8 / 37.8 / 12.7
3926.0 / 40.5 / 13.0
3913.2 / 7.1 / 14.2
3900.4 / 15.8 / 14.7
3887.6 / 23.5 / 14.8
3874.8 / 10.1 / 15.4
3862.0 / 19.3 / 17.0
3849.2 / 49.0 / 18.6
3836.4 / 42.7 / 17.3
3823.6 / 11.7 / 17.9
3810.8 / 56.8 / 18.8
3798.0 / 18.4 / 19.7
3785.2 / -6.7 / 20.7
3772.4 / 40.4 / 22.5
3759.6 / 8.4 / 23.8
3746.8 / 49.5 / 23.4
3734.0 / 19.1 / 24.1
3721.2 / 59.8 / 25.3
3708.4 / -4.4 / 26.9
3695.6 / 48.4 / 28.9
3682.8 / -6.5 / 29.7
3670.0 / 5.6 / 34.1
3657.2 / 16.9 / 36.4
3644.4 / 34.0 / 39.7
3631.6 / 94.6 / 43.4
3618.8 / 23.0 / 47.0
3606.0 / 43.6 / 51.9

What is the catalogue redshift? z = 0.15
